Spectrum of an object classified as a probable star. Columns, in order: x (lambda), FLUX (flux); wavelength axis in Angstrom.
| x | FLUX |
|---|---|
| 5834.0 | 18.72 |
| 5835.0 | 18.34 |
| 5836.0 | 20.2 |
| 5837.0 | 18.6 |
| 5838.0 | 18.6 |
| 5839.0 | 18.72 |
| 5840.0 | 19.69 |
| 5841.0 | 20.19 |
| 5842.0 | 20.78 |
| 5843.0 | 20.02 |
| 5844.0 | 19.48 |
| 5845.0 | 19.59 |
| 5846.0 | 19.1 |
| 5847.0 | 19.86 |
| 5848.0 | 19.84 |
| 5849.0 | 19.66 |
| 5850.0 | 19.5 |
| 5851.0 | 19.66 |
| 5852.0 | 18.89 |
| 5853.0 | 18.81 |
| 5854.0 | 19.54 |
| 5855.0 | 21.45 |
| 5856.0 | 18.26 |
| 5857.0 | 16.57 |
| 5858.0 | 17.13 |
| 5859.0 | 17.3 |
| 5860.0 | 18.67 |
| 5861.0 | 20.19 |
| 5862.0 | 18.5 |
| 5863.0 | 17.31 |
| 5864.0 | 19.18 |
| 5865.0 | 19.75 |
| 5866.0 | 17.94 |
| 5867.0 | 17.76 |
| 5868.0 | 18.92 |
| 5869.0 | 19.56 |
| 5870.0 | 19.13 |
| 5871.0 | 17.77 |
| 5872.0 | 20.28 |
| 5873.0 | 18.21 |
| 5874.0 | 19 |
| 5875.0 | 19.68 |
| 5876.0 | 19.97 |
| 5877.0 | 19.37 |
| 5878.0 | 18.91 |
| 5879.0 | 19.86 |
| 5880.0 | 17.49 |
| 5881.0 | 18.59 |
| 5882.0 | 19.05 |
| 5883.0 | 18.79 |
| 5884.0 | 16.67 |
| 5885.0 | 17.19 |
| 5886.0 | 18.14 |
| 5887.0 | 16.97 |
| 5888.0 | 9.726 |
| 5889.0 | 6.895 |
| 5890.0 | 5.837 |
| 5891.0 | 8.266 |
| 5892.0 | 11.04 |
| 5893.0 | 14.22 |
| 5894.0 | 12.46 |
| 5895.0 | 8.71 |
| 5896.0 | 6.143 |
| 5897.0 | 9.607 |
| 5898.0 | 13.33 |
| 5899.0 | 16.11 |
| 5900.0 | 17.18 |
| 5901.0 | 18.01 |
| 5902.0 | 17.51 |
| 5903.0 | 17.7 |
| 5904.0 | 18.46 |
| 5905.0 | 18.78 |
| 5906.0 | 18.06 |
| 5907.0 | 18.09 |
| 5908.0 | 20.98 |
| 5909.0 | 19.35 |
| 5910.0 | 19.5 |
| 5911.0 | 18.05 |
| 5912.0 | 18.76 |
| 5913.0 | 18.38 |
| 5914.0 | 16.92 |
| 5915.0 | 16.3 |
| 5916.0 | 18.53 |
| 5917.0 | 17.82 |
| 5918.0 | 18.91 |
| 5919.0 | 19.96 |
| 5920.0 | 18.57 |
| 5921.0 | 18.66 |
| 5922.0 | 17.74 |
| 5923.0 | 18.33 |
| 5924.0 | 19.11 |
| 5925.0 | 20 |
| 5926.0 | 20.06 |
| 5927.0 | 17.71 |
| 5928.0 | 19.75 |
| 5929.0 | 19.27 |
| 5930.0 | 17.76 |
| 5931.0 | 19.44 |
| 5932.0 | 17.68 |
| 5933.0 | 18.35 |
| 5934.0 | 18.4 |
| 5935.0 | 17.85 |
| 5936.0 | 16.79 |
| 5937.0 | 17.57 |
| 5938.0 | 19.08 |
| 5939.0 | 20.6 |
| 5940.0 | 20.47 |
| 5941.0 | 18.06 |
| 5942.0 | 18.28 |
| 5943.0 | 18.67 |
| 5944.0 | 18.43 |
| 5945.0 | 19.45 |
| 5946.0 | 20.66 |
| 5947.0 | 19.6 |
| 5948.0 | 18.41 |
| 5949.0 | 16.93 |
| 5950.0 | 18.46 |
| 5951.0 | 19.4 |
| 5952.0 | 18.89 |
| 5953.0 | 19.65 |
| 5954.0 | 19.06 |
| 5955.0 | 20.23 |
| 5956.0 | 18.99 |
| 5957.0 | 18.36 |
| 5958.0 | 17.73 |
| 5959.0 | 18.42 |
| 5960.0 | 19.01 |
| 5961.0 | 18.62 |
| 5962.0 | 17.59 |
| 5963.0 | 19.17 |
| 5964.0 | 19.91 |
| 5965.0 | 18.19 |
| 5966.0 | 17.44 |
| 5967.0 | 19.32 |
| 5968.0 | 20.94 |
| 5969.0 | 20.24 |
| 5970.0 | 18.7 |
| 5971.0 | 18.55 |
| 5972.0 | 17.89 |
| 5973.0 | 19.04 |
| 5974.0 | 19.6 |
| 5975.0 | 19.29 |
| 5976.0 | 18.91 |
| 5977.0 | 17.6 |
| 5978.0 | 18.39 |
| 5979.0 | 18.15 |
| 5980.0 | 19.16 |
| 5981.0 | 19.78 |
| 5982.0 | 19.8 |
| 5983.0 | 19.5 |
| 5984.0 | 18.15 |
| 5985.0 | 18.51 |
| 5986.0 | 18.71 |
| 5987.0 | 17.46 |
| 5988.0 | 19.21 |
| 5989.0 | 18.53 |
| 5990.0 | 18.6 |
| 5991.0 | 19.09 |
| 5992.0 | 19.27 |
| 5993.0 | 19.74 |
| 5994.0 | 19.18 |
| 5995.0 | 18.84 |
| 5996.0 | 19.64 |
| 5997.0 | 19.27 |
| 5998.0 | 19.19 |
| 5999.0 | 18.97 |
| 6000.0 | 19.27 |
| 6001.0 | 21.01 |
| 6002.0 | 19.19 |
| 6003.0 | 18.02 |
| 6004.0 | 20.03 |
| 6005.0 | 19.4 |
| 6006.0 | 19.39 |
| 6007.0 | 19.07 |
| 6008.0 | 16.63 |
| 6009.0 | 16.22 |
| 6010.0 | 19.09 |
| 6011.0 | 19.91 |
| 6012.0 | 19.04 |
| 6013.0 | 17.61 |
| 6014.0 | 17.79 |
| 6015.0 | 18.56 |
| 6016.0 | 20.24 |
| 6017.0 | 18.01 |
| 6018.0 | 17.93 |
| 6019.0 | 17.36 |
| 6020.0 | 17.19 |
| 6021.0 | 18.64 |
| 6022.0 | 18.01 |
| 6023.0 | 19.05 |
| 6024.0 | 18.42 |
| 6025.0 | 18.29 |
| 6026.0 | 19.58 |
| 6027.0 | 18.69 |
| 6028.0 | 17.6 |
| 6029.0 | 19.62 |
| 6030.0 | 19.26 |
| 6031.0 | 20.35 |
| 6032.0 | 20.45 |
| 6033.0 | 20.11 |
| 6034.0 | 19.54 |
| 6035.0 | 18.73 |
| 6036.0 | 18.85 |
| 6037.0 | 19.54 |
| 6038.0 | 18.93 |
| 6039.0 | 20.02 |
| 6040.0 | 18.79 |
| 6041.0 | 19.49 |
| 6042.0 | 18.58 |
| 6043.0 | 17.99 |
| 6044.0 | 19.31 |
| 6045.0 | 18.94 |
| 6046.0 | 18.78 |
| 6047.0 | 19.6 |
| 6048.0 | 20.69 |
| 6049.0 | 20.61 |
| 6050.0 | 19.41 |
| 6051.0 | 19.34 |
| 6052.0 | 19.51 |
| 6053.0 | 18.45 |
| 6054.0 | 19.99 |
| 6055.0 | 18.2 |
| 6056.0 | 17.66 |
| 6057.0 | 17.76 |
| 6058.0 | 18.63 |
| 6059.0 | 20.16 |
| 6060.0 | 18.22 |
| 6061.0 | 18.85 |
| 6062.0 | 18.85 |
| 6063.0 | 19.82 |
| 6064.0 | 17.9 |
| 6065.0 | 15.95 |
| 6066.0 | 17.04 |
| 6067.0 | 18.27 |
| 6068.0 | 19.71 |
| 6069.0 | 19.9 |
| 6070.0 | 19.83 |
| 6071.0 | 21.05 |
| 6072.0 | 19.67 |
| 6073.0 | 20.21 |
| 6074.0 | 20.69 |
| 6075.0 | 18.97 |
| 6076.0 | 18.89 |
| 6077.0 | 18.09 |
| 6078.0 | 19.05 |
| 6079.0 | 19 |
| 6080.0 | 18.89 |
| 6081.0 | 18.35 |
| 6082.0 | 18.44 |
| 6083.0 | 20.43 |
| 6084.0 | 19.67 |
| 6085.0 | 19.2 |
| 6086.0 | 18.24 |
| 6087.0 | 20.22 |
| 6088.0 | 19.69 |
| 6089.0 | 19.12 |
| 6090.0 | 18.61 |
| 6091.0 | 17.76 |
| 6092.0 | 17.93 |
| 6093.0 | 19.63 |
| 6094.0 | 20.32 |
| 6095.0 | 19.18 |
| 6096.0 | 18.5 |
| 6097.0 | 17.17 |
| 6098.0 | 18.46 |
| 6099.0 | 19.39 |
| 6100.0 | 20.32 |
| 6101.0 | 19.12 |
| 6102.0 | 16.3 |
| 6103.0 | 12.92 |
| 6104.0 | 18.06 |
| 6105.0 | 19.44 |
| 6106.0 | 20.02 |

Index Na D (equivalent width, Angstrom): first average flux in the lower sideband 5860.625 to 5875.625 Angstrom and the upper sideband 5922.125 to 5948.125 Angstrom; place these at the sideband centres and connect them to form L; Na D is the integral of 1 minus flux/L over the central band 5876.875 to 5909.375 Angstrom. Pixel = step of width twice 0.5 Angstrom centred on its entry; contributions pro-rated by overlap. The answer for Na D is 6.10 Angstrom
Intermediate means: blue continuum 18.9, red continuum 18.8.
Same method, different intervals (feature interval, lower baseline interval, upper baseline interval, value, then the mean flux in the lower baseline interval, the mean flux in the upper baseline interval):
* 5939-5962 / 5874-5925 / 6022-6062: -1.9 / 16.5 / 19.1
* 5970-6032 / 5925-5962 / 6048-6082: 0.3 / 18.8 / 19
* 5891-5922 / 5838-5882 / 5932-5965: 4.1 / 19.1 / 18.8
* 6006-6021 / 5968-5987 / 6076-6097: 0.5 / 18.9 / 19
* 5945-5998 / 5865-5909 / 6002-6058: -3.3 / 16.3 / 18.9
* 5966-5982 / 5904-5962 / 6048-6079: -0.2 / 18.7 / 19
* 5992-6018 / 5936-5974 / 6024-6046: 0.2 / 18.9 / 19.1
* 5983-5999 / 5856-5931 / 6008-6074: -0.5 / 17.2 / 18.9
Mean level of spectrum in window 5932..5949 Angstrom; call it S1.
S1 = 18.7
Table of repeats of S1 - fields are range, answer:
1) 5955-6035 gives 18.9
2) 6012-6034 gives 18.7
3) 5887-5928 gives 16.1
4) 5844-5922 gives 17.4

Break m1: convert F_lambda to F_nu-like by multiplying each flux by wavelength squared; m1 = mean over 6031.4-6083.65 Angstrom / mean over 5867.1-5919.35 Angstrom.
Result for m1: 1.2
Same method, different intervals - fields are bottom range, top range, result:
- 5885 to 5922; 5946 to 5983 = 1.23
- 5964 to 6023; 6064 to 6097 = 1.04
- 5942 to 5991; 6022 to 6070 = 1.03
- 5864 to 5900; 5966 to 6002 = 1.25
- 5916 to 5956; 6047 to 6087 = 1.06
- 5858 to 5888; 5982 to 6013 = 1.07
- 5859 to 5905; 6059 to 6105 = 1.23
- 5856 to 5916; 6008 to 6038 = 1.17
